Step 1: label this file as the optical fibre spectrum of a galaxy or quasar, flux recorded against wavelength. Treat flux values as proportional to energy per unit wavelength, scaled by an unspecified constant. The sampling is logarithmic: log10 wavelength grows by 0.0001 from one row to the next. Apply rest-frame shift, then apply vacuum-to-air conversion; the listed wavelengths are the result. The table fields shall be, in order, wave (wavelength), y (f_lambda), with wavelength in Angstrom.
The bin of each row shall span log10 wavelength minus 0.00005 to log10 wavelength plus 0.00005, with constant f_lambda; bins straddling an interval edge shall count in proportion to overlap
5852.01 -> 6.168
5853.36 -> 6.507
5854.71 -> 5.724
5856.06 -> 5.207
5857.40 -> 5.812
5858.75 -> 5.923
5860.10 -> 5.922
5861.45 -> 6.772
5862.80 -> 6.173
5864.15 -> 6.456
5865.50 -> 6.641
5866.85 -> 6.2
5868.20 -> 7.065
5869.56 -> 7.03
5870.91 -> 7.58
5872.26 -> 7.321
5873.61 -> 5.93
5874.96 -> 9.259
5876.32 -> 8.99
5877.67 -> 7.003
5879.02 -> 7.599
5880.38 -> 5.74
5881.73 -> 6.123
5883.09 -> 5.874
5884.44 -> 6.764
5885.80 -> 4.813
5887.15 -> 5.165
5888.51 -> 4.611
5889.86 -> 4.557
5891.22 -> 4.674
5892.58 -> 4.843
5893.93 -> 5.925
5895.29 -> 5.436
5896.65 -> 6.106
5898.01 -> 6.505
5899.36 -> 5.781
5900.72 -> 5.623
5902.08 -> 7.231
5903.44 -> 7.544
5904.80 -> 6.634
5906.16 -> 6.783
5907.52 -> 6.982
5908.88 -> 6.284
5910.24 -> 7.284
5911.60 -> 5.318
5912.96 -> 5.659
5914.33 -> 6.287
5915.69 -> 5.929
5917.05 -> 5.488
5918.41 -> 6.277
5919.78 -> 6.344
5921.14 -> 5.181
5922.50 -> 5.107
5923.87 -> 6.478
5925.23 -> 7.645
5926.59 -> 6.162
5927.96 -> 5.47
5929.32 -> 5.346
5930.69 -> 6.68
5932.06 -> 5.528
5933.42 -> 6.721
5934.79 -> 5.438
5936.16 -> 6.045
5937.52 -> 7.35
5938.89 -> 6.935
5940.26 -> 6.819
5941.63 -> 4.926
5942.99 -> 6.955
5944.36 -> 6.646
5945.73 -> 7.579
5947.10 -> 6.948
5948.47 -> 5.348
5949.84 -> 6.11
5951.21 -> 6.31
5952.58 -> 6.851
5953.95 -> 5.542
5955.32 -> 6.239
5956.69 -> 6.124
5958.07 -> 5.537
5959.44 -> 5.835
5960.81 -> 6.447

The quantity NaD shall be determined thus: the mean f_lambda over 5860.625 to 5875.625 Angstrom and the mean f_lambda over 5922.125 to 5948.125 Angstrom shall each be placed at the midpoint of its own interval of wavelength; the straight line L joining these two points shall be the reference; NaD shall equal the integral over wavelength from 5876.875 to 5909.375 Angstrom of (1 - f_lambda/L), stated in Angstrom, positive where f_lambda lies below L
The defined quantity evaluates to 3.3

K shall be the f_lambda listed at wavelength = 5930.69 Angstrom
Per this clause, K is 6.68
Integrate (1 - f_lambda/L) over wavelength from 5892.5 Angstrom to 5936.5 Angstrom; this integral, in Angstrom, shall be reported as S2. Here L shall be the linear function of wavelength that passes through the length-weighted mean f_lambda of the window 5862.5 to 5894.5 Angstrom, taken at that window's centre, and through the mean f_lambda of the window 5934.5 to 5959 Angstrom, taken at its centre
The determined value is 1.4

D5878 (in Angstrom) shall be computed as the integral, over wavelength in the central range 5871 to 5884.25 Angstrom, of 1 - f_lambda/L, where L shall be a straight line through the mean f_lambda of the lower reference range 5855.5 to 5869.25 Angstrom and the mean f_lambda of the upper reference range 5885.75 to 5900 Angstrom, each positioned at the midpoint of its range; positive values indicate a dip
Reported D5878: -3.0 Angstrom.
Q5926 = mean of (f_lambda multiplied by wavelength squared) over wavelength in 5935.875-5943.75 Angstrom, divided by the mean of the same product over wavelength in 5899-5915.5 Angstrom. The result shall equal 1.03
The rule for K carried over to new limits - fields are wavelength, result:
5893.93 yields 5.925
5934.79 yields 5.438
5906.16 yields 6.783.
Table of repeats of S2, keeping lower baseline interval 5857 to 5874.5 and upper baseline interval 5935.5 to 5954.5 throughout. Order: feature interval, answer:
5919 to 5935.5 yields 1.2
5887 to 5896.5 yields 2.1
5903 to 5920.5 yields 0.4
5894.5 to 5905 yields 0.3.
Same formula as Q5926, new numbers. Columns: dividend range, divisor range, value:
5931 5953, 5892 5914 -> 1.04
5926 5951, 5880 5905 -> 1.10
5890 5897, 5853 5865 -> 0.89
